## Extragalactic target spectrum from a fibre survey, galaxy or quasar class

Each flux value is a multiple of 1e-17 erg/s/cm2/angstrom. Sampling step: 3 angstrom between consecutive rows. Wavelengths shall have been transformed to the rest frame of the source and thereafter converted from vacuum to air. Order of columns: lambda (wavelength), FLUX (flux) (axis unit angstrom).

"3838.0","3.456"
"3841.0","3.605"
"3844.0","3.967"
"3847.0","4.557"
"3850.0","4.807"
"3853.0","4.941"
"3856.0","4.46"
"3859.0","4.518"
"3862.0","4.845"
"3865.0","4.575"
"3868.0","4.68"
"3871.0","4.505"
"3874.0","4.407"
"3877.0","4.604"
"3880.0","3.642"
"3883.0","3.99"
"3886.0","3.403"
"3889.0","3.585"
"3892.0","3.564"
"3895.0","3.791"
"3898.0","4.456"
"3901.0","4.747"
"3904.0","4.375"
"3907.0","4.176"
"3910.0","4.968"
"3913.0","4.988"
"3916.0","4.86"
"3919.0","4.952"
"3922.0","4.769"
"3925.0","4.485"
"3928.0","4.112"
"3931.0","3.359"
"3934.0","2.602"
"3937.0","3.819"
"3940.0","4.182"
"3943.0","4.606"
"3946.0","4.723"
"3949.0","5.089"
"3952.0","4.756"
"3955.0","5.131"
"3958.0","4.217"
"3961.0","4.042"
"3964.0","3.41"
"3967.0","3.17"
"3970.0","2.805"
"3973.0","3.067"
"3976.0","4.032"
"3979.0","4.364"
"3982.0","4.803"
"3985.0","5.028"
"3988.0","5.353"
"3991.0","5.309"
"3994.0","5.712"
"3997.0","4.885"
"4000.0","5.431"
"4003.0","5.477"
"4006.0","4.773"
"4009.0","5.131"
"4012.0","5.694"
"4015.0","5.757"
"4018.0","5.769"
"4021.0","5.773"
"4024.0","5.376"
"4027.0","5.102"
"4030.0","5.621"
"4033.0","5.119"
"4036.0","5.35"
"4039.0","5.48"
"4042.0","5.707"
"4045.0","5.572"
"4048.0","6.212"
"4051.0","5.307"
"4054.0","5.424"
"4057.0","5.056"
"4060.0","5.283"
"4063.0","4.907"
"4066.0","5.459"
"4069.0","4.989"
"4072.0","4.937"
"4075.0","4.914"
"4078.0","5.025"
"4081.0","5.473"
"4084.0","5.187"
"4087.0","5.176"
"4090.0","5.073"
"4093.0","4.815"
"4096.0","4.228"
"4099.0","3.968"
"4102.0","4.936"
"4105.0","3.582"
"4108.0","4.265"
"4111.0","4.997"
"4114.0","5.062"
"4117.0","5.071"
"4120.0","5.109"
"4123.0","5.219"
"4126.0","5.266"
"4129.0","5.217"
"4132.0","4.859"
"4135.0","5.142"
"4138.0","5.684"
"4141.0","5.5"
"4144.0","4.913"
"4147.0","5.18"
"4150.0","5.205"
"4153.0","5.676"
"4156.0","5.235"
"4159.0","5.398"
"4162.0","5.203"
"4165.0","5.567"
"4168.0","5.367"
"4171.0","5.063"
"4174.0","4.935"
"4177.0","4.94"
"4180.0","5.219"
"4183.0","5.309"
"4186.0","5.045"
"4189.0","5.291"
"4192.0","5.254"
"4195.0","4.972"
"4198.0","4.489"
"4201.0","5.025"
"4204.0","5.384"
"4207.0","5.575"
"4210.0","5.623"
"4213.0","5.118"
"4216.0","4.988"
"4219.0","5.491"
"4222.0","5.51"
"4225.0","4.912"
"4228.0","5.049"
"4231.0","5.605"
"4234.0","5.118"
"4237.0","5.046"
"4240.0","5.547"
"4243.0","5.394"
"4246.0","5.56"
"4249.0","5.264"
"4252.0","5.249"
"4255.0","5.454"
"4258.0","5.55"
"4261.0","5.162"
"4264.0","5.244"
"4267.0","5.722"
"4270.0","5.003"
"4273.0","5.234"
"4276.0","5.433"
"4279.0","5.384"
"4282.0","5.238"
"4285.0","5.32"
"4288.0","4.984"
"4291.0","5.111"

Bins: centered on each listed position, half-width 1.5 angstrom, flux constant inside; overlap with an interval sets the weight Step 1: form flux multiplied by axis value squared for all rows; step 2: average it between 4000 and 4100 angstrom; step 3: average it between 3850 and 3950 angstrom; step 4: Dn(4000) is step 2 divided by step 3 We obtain 1.31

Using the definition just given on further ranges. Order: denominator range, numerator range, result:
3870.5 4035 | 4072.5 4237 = 1.24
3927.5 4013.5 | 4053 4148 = 1.19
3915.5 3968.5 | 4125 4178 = 1.38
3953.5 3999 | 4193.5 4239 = 1.34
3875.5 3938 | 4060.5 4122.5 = 1.28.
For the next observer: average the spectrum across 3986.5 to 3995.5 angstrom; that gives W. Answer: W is 5.46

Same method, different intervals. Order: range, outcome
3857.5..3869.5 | 4.65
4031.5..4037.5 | 5.23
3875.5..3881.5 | 4.12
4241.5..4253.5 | 5.37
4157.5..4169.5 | 5.38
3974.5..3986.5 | 4.56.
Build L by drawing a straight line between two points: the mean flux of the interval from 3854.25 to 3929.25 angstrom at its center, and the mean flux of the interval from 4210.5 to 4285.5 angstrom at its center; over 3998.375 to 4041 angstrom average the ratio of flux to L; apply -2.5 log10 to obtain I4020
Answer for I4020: -0.15 mag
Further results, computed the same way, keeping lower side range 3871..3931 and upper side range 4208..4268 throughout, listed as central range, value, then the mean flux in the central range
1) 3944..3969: 0.04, 4.29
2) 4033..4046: -0.16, 5.48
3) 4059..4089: -0.07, 5.13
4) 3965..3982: 0.25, 3.6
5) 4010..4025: -0.21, 5.67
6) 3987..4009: -0.15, 5.27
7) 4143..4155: -0.04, 5.26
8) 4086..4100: 0.05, 4.66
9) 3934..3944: 0.12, 3.94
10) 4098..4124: 0.06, 4.69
